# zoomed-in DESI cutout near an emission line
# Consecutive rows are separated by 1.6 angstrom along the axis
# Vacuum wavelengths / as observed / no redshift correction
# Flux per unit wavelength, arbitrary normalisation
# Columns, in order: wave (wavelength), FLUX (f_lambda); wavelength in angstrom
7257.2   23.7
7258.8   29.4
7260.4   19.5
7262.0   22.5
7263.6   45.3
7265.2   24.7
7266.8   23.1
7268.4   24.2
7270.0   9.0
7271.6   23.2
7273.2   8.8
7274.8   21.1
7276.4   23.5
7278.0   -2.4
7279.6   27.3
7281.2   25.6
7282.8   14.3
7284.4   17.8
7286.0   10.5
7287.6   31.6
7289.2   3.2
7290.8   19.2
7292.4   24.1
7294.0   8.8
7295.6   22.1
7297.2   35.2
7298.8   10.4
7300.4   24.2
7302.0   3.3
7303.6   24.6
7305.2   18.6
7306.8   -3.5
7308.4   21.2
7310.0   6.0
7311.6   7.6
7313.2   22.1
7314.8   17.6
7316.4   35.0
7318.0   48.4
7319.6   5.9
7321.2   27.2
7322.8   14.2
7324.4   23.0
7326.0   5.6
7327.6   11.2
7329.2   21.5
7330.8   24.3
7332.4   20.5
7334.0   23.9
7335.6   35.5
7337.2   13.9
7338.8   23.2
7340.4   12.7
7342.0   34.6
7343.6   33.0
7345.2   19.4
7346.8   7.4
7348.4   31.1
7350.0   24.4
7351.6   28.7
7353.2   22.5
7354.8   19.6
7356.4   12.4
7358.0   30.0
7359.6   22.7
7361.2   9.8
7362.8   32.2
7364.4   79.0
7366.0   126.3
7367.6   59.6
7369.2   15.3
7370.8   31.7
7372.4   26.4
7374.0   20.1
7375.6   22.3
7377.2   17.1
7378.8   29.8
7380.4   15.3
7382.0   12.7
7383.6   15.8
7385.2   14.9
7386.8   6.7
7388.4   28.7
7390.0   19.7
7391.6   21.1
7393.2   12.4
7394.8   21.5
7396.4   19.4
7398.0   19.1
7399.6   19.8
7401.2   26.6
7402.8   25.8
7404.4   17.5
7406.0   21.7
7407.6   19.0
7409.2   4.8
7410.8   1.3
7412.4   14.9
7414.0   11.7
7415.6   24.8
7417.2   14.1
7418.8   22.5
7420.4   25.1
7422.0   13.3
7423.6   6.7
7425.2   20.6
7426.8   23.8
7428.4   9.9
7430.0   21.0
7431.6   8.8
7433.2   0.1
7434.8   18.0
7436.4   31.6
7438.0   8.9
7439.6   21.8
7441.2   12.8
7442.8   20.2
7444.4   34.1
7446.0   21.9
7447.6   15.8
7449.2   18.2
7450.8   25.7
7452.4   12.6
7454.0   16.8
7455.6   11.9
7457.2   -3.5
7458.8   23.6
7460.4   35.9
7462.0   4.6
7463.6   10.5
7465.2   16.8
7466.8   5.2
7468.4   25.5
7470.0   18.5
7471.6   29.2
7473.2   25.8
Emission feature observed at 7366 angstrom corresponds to Halpha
